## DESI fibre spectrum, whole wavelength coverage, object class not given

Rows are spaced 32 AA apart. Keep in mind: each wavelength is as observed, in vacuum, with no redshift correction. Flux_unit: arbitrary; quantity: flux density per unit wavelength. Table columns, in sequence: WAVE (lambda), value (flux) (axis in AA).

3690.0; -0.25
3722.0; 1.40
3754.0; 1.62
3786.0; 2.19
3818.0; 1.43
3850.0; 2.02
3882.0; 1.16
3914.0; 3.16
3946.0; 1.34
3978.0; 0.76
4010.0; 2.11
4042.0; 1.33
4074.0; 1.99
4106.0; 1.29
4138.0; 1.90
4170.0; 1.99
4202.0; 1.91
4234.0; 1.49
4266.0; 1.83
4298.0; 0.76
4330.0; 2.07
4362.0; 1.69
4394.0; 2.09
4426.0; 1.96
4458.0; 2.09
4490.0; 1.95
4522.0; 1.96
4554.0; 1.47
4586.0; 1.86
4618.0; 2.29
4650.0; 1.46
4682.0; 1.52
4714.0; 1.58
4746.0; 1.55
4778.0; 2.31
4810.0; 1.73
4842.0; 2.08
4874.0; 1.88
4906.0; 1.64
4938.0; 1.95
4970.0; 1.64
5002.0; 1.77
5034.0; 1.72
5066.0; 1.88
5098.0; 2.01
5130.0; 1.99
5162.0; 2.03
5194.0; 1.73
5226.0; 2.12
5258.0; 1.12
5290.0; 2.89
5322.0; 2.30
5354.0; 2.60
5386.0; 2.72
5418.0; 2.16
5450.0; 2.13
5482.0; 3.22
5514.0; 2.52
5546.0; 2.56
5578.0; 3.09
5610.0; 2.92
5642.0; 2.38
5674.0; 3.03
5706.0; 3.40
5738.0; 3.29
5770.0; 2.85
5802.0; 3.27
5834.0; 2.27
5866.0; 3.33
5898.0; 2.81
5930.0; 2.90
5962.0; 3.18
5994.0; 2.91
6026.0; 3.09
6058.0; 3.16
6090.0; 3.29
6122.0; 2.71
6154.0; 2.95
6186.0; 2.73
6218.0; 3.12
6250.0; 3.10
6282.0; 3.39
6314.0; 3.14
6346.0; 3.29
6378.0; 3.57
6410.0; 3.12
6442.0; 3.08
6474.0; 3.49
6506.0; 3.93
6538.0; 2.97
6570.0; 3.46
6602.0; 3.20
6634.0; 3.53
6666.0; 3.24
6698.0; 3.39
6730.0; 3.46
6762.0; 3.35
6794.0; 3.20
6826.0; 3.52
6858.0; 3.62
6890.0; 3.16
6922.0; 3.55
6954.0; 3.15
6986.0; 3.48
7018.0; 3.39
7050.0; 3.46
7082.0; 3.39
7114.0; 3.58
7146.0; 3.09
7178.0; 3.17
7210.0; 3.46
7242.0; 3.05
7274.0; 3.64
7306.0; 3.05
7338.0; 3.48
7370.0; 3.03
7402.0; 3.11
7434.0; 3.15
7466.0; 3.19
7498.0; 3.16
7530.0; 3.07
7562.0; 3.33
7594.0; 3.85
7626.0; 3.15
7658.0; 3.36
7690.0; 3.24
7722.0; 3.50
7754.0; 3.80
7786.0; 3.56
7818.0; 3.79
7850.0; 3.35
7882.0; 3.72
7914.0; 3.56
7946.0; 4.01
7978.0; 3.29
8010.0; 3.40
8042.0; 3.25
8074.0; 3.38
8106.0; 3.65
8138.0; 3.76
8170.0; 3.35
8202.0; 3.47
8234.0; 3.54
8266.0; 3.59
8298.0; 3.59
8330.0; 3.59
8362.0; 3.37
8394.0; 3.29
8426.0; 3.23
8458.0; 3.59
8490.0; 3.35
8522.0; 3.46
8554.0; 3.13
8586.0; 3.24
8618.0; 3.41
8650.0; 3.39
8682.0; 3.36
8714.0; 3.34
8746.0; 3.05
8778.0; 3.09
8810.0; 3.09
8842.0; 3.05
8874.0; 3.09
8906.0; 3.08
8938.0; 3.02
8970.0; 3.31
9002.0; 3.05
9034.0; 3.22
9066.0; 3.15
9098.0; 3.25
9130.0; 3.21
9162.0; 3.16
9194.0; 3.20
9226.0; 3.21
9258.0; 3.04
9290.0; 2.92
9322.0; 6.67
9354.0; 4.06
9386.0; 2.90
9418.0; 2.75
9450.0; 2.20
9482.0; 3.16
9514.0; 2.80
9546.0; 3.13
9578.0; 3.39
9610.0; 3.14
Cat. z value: 0.422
